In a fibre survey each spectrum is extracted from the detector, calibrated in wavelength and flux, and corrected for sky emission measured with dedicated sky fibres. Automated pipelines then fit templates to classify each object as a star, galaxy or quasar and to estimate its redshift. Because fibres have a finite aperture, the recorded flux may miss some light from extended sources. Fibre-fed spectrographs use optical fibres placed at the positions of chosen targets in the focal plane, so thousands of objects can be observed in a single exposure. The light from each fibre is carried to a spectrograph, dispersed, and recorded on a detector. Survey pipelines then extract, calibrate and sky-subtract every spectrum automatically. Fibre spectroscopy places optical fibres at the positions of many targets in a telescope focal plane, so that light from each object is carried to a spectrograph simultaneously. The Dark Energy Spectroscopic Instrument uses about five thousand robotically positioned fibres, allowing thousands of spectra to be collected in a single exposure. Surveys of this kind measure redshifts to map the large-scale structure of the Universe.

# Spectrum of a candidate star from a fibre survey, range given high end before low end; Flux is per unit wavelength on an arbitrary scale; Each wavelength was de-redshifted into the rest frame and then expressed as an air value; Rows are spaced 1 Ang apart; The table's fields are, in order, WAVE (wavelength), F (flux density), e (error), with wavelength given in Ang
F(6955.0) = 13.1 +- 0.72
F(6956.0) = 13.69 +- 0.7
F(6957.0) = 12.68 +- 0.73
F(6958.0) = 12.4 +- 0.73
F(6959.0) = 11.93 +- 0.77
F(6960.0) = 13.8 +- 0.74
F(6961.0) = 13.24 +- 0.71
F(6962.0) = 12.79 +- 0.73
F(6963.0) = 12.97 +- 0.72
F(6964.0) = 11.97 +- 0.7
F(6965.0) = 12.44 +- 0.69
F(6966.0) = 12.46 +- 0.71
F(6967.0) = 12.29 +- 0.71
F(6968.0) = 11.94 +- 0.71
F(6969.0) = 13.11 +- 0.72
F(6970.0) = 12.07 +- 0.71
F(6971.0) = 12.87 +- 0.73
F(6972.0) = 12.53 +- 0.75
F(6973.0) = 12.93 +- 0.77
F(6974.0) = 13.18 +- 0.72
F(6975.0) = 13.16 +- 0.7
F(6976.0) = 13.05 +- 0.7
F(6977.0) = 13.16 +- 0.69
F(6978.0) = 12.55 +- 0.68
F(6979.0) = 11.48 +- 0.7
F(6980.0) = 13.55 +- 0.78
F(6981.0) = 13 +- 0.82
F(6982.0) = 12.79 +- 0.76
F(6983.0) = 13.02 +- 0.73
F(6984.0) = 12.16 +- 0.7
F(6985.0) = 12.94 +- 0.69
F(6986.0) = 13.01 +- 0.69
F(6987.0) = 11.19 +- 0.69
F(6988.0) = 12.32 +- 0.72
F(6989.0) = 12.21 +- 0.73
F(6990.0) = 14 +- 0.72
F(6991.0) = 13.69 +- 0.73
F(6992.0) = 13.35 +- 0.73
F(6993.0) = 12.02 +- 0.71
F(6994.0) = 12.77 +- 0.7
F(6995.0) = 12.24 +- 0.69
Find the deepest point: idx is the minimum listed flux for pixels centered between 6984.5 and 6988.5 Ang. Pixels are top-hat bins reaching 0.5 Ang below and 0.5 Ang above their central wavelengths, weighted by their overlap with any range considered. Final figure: 11.19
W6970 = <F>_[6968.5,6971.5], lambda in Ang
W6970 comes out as 12.7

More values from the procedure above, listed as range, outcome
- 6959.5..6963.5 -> 13.2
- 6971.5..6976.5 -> 13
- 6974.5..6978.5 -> 13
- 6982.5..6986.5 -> 12.8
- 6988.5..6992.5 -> 13.3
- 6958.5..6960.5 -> 12.9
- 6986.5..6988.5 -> 11.8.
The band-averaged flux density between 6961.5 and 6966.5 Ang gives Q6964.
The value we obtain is 12.5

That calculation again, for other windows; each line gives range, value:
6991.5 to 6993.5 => 12.7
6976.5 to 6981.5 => 12.7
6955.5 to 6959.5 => 12.7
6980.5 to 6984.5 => 12.7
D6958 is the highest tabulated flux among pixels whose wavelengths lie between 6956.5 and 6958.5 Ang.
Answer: 12.68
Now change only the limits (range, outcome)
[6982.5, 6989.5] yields 13.02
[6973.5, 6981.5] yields 13.55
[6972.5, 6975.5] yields 13.18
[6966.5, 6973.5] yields 13.11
